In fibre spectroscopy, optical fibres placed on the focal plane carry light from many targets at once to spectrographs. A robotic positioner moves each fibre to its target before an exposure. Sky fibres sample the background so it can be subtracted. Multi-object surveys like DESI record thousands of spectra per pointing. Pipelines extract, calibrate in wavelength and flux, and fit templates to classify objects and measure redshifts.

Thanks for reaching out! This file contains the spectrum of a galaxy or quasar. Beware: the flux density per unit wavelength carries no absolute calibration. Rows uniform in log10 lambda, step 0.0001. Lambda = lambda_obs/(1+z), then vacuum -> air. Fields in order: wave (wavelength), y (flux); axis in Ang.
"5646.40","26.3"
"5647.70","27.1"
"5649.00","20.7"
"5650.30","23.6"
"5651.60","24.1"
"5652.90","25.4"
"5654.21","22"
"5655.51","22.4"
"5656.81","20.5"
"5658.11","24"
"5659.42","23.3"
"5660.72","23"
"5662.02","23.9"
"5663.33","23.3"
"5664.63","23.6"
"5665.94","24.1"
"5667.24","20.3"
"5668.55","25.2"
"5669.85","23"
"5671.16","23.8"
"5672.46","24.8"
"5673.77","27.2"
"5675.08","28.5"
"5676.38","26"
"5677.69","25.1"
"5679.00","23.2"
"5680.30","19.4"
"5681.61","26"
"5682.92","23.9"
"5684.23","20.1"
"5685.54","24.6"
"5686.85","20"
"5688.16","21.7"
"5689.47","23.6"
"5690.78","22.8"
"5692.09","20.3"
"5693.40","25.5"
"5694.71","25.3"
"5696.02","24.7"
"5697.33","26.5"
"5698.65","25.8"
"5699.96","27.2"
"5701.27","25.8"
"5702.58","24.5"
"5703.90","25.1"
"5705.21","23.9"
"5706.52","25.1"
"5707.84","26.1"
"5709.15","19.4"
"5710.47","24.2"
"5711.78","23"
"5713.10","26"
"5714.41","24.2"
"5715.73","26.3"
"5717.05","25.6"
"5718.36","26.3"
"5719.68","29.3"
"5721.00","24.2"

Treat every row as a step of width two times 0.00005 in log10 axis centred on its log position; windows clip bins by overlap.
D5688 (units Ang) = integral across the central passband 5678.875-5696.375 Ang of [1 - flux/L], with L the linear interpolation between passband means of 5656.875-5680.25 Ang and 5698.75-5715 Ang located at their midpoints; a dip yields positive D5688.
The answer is 1.0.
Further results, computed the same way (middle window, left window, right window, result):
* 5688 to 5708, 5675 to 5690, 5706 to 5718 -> -0.6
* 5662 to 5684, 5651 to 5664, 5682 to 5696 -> -1.0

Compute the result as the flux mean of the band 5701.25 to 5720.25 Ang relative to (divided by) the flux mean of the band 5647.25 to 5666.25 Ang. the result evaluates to 1.07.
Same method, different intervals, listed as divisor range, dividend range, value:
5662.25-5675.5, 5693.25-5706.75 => 1.05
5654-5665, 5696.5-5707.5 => 1.11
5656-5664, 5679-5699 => 1.01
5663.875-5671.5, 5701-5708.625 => 1.07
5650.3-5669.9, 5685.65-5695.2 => 0.98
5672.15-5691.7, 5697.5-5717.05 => 1.05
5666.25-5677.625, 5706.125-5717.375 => 0.98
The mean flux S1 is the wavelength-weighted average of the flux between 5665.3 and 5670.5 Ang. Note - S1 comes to 23.2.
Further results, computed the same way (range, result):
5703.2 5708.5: 25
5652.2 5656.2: 23.2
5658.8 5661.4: 23.2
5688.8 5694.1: 23.1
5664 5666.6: 23.8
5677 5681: 22.6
